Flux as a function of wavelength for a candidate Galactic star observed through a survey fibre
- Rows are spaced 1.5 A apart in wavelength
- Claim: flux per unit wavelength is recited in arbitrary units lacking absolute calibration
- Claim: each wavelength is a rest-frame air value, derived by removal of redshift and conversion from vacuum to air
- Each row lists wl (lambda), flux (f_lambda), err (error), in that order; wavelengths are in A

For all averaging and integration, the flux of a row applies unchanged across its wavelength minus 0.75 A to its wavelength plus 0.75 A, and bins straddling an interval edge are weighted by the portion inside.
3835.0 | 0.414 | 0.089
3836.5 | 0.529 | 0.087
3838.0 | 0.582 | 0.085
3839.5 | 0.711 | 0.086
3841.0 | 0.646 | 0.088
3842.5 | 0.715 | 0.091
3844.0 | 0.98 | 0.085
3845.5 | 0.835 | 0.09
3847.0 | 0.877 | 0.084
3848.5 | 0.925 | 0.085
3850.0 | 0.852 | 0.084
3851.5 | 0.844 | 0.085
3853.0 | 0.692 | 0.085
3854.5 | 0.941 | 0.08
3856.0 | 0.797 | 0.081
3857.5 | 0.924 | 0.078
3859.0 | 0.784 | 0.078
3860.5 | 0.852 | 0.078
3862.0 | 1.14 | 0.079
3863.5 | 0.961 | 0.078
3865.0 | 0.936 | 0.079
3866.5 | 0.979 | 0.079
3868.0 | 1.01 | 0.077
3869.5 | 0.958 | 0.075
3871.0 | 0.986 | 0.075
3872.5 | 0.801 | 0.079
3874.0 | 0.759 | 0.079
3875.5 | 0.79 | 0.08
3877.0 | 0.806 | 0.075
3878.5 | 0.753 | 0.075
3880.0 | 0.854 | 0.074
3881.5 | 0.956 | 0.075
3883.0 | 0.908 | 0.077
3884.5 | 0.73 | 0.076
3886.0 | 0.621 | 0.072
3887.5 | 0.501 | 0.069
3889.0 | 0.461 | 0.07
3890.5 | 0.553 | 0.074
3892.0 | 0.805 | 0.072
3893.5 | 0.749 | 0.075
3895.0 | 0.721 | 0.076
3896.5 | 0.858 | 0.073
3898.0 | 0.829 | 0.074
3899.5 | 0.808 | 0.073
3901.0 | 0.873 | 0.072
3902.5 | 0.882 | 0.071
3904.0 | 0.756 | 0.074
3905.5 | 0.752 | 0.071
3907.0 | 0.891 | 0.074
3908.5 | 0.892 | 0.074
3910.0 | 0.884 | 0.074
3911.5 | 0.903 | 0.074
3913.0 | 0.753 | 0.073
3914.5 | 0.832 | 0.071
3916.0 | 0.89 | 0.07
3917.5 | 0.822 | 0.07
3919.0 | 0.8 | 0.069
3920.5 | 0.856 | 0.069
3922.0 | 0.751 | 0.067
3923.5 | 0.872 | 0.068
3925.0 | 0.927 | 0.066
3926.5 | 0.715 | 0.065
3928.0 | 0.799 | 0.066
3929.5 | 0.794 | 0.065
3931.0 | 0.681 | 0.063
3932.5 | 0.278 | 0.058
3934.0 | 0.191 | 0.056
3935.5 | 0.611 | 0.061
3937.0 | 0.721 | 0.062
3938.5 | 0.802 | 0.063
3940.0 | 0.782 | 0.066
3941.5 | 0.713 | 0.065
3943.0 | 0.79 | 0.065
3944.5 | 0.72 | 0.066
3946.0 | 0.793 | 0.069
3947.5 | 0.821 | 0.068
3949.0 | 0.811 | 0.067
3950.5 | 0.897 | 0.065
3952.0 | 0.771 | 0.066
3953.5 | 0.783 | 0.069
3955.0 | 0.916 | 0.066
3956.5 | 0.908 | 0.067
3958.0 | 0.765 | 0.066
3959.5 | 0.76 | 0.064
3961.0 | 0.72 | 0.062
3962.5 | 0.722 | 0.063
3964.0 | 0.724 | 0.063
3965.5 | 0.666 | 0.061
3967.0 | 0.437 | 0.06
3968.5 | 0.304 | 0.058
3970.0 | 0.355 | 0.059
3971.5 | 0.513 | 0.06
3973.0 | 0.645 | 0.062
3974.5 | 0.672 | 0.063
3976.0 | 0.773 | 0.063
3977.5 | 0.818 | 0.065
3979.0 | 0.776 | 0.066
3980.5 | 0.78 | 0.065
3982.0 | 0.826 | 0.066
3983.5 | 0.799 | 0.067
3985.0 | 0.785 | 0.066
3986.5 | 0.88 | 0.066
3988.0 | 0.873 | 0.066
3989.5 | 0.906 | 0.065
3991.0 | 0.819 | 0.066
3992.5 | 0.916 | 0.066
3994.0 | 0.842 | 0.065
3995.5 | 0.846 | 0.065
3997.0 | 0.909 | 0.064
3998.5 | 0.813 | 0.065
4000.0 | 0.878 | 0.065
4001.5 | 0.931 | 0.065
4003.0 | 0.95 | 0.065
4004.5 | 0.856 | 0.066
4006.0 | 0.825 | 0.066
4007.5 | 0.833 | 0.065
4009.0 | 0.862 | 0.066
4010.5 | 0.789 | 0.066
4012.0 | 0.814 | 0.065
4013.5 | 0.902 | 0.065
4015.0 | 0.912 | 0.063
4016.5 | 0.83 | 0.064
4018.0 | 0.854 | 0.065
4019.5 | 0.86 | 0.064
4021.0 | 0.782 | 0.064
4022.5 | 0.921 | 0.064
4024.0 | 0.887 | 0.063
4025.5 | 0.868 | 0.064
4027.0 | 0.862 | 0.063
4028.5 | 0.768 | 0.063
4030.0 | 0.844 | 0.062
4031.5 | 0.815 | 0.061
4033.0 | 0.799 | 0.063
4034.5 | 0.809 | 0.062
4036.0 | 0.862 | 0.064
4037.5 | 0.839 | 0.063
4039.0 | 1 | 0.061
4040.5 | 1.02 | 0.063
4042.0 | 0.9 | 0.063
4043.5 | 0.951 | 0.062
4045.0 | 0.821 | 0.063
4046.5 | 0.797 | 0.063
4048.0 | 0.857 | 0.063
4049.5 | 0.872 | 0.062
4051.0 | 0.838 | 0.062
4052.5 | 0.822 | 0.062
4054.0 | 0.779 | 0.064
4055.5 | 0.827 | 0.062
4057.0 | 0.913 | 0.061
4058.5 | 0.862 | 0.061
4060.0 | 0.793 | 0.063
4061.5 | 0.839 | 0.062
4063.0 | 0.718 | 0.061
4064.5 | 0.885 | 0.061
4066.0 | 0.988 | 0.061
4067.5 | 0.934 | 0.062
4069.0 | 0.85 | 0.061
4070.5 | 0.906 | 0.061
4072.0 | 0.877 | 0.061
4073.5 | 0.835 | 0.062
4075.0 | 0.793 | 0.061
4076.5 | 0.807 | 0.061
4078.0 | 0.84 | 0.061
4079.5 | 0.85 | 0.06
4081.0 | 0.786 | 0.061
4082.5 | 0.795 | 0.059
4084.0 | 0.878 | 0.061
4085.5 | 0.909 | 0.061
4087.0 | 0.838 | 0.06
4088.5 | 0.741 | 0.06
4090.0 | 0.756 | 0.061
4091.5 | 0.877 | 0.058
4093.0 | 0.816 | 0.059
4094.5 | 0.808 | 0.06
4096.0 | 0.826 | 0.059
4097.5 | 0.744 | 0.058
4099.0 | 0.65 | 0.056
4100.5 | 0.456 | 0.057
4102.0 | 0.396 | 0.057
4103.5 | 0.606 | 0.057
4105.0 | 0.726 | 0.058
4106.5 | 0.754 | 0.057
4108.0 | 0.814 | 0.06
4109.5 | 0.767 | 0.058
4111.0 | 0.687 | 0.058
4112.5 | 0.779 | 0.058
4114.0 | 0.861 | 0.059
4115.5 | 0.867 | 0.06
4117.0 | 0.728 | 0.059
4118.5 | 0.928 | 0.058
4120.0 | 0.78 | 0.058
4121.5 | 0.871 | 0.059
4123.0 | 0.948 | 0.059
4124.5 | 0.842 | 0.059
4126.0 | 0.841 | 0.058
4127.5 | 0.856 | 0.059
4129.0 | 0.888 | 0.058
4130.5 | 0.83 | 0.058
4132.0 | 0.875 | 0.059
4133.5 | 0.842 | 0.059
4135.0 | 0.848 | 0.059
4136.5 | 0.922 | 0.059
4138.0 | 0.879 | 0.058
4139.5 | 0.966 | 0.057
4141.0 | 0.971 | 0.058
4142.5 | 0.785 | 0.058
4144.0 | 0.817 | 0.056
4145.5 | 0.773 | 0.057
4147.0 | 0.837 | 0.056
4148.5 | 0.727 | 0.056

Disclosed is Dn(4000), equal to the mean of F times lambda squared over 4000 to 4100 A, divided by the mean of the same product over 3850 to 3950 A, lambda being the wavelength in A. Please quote 1.15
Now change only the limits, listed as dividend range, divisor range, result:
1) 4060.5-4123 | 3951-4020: 1.07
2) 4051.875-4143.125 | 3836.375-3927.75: 1.11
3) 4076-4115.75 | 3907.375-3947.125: 1.10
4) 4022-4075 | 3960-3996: 1.23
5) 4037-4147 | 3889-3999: 1.17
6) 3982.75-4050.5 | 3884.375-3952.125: 1.20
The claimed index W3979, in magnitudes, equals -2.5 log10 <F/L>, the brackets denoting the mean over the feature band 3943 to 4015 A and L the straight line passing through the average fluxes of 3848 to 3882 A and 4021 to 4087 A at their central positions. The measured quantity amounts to 0.11 mag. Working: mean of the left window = 0.882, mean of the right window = 0.855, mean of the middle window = 0.782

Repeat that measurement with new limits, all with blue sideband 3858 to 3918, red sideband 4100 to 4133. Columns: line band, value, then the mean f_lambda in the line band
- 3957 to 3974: 0.31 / 0.607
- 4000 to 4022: -0.08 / 0.859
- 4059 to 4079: -0.08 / 0.851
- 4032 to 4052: -0.10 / 0.873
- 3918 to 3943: 0.15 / 0.71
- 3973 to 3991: 0.01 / 0.802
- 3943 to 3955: 0.01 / 0.806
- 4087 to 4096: -0.03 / 0.805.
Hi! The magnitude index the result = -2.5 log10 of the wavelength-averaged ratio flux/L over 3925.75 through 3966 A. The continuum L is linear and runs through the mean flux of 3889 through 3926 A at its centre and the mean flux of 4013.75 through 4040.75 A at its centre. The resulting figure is 0.14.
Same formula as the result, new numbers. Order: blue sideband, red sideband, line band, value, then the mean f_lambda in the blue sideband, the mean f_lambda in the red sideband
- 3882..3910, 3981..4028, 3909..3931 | -0.06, 0.76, 0.858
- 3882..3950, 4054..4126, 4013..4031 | -0.10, 0.755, 0.803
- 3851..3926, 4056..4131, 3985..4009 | -0.07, 0.828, 0.807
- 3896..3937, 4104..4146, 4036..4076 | -0.07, 0.773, 0.836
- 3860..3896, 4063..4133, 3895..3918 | -0.03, 0.816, 0.805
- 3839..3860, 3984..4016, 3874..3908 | 0.09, 0.825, 0.863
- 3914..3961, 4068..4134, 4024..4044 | -0.12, 0.759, 0.799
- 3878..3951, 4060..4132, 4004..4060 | -0.09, 0.762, 0.804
